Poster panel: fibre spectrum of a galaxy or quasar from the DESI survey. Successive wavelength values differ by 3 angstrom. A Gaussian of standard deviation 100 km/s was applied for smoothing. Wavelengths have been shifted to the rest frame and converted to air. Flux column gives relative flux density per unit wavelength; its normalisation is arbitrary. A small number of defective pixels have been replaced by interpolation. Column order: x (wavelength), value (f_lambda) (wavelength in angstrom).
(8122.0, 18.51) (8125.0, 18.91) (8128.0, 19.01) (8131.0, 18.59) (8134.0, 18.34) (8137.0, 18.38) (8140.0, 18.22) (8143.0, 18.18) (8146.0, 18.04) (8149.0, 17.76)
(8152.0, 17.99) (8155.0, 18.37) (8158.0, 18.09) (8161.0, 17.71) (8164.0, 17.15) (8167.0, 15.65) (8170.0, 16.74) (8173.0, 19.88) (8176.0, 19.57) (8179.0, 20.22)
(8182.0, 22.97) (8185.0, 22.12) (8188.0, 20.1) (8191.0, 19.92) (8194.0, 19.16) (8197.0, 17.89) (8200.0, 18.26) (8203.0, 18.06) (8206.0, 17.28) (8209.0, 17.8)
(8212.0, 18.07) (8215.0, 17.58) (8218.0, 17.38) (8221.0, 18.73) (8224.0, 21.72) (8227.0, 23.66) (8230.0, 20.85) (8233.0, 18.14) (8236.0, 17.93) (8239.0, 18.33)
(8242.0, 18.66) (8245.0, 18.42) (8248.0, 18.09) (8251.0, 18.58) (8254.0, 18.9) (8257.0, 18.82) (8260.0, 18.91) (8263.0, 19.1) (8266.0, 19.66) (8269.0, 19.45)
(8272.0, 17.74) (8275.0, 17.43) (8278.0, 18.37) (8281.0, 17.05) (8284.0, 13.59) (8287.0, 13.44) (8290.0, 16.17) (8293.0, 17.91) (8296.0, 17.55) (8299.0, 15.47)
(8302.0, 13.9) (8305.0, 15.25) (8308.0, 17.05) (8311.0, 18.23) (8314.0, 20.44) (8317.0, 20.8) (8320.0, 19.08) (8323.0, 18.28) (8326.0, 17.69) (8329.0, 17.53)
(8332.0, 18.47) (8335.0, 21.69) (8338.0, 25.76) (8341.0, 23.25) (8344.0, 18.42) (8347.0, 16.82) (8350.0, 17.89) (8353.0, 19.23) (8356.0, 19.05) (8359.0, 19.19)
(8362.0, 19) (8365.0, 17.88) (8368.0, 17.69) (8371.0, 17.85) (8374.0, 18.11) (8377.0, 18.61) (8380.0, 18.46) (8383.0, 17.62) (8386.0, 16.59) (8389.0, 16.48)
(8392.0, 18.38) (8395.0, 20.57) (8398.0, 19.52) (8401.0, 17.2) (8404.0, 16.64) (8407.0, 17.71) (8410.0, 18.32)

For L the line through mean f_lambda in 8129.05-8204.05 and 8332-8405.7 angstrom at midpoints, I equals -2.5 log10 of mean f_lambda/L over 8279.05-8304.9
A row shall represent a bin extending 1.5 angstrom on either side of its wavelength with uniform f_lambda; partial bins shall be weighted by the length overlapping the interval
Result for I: 0.20 mag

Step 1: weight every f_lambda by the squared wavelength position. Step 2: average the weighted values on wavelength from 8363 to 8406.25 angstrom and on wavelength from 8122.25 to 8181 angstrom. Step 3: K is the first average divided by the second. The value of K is 1.04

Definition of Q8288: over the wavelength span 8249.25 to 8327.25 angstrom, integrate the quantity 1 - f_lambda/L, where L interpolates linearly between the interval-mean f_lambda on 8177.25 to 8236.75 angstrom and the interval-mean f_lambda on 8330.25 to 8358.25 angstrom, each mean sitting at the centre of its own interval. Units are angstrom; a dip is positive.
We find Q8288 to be 8.4 angstrom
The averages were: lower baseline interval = 19.4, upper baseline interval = 20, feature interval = 17.6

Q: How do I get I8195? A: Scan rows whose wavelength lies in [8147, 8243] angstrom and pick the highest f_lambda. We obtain 23.66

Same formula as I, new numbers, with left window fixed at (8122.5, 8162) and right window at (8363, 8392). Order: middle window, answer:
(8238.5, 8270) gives -0.05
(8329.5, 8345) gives -0.20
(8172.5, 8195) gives -0.13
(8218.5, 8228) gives -0.15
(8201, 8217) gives 0.02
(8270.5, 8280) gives 0.01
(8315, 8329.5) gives -0.06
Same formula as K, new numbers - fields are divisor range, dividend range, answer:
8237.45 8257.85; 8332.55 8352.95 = 1.13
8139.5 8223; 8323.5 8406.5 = 1.05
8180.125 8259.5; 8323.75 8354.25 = 1.06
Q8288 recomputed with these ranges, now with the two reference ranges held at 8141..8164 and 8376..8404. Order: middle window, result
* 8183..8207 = -1.64 angstrom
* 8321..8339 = -1.67 angstrom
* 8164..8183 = -0.99 angstrom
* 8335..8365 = -2.97 angstrom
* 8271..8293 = 2.06 angstrom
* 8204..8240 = -1.91 angstrom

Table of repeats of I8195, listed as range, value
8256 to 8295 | 19.66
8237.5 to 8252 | 18.66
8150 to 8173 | 19.88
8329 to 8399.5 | 25.76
